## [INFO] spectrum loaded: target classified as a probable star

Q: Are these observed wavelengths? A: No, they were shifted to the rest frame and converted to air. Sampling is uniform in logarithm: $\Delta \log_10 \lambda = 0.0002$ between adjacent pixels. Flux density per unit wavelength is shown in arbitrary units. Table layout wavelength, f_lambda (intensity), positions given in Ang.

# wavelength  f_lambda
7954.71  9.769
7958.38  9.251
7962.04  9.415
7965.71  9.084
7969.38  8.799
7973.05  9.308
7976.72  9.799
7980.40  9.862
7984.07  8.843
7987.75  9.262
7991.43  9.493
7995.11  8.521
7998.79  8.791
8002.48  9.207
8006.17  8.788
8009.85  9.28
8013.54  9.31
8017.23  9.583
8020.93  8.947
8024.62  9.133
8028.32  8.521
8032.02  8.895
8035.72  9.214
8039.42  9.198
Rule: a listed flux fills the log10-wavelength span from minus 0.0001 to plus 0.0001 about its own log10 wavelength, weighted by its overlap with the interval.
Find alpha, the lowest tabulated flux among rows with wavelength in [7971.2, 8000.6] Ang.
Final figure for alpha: 8.521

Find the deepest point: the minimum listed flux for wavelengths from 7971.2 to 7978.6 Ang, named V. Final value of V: 9.308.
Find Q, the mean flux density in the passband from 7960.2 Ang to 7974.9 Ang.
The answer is 9.16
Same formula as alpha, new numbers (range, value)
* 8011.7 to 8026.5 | 8.947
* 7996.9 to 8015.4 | 8.788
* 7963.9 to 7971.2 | 8.799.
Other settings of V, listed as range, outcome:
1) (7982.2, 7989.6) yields 8.843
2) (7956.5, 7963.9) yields 9.251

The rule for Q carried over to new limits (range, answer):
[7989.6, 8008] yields 8.96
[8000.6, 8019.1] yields 9.23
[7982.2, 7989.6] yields 9.06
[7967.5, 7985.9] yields 9.32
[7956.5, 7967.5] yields 9.25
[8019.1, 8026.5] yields 9.04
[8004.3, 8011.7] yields 9.04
